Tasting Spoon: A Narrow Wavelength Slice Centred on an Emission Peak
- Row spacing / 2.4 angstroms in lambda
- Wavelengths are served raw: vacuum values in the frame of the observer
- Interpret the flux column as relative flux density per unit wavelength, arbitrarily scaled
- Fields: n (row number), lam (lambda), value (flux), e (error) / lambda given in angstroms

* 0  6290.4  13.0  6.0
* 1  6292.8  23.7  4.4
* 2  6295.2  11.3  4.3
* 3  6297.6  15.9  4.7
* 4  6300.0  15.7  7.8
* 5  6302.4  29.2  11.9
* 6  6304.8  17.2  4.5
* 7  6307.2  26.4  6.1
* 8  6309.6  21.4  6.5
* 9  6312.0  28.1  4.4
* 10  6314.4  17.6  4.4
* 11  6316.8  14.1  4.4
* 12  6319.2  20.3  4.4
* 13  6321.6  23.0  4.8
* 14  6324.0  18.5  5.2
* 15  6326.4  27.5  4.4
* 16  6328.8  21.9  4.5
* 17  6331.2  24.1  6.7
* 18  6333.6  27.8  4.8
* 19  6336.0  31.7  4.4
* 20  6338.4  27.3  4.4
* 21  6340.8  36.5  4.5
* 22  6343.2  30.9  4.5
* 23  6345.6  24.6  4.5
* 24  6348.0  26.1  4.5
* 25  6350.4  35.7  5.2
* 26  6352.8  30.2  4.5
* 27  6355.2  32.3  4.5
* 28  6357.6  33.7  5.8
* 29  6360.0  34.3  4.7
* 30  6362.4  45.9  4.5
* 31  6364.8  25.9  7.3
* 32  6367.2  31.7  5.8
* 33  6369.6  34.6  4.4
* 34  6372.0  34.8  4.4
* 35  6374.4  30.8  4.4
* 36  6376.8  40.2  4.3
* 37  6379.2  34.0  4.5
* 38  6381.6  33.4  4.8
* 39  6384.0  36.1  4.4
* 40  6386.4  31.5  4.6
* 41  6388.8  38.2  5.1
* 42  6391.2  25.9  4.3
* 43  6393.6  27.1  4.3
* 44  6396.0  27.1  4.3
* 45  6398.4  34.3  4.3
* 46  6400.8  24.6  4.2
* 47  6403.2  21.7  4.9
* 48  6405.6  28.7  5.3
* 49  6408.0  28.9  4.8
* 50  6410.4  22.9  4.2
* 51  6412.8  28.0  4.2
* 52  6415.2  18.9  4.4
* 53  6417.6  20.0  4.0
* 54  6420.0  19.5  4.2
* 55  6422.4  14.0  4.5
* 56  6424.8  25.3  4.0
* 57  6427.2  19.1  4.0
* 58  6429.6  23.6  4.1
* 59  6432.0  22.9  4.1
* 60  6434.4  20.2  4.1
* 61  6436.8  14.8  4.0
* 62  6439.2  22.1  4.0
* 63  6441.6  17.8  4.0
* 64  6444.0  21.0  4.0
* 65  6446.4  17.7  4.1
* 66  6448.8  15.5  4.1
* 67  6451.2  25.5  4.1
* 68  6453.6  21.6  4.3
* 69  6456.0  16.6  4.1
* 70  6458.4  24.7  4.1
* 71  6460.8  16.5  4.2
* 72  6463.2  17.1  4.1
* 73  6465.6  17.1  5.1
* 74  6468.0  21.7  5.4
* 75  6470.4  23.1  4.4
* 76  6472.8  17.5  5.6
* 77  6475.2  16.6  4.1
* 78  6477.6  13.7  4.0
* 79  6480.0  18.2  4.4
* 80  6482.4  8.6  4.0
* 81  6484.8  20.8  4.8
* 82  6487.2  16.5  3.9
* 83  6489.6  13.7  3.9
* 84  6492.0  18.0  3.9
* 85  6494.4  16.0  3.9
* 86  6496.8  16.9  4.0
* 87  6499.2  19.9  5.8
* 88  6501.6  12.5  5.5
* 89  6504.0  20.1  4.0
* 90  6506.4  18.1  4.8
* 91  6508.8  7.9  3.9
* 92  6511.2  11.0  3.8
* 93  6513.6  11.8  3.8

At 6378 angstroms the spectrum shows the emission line Mg II 2798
